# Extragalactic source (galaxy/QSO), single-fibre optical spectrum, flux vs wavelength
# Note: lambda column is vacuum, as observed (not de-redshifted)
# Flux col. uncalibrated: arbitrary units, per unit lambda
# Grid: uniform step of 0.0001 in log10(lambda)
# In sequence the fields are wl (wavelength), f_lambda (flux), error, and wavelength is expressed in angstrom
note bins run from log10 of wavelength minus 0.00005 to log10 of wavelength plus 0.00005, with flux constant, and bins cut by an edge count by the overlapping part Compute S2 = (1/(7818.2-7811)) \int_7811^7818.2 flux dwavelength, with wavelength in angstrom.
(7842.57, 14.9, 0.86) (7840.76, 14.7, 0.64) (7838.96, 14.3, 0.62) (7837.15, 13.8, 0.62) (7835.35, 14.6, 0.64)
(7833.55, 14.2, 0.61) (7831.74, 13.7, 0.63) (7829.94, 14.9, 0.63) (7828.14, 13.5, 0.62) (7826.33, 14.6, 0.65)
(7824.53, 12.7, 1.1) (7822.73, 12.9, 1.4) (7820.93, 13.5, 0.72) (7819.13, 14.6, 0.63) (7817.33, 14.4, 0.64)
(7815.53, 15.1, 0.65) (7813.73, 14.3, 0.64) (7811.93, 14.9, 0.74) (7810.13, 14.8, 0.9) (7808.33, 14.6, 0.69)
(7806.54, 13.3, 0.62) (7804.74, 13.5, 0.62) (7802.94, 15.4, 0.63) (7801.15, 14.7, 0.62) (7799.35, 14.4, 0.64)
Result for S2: 14.7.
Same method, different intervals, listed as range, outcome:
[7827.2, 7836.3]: 14.2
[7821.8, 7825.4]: 12.8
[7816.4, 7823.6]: 13.9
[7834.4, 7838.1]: 14.2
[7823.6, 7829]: 13.6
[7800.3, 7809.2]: 14.3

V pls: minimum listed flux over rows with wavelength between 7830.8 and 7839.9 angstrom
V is 13.7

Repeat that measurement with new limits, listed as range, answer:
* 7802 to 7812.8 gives 13.3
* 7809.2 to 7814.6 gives 14.3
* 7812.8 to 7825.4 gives 12.7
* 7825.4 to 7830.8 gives 13.5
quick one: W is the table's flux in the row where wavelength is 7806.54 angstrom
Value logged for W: 13.3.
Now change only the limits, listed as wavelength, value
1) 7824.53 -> 12.7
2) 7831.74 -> 13.7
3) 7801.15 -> 14.7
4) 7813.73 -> 14.3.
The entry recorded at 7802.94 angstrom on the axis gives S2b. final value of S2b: 15.4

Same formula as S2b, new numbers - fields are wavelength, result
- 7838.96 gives 14.3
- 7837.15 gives 13.8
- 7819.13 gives 14.6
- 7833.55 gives 14.2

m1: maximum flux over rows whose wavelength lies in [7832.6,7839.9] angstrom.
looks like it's 14.6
